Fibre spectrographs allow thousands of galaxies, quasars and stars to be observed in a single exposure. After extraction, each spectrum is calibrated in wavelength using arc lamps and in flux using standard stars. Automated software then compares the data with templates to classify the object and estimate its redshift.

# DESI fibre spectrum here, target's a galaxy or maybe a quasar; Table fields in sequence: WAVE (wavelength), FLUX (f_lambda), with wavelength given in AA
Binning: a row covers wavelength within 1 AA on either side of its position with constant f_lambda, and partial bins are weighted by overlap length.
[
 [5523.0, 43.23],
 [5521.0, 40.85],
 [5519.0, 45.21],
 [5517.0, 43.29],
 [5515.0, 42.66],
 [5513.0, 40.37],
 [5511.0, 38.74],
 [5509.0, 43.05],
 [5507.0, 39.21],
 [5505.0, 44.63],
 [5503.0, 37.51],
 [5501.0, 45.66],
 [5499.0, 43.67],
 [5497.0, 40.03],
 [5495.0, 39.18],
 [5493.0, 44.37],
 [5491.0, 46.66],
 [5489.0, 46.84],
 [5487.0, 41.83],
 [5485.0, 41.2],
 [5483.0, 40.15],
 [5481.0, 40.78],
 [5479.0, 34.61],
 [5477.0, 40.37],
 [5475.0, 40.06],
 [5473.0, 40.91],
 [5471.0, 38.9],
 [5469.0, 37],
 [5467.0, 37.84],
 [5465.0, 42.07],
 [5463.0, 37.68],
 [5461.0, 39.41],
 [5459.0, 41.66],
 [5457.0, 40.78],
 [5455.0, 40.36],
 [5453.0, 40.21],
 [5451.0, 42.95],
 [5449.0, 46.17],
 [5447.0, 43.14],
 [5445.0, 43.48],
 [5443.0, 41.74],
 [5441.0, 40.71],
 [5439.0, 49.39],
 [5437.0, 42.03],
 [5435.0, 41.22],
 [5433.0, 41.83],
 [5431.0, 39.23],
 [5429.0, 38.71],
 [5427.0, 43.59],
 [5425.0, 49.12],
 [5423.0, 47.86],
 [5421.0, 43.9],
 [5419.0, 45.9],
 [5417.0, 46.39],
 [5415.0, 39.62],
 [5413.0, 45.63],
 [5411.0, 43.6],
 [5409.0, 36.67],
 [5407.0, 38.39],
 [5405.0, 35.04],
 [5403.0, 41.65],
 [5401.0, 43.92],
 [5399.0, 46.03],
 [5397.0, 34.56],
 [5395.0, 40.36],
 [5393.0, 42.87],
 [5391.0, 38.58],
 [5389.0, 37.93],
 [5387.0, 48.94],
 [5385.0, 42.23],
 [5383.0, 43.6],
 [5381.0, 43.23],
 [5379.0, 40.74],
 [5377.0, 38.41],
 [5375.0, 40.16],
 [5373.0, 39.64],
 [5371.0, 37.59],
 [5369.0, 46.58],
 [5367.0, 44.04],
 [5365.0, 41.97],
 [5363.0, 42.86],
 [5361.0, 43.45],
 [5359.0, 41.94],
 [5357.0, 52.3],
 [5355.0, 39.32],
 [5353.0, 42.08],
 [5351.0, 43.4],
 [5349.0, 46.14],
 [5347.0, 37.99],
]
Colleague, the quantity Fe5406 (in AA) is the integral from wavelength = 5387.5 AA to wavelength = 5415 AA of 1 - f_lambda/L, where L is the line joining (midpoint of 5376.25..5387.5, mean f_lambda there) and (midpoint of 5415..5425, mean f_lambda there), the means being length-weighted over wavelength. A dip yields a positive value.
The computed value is 2.3 AA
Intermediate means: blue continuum 42.7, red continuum 45.7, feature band 40.5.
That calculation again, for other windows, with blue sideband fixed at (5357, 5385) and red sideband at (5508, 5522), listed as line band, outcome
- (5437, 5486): 1.4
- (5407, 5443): -0.8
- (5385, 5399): 0.4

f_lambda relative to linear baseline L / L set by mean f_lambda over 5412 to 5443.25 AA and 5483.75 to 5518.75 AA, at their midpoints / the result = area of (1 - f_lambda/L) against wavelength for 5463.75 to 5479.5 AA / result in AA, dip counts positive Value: 1.4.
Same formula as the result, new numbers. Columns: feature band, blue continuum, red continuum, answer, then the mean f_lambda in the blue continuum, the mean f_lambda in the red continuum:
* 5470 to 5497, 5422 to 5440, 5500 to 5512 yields 0.6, 43.7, 41.5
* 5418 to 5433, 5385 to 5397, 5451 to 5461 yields -1.1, 41.2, 40.8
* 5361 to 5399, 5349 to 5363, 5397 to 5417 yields 0.9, 43.9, 41.1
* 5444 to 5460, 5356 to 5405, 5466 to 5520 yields -0.3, 42.1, 41.3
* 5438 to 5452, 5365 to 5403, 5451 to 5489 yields -1.2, 41.6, 40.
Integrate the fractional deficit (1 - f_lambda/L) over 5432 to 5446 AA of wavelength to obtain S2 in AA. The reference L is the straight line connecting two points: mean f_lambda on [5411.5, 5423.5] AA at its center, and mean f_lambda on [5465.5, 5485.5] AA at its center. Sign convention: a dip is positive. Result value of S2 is -0.08 AA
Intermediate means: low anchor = 44.7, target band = 42.9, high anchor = 39.2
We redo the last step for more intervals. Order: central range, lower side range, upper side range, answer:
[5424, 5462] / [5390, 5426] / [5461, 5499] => -0.87 AA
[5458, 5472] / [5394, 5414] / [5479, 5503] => 0.84 AA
